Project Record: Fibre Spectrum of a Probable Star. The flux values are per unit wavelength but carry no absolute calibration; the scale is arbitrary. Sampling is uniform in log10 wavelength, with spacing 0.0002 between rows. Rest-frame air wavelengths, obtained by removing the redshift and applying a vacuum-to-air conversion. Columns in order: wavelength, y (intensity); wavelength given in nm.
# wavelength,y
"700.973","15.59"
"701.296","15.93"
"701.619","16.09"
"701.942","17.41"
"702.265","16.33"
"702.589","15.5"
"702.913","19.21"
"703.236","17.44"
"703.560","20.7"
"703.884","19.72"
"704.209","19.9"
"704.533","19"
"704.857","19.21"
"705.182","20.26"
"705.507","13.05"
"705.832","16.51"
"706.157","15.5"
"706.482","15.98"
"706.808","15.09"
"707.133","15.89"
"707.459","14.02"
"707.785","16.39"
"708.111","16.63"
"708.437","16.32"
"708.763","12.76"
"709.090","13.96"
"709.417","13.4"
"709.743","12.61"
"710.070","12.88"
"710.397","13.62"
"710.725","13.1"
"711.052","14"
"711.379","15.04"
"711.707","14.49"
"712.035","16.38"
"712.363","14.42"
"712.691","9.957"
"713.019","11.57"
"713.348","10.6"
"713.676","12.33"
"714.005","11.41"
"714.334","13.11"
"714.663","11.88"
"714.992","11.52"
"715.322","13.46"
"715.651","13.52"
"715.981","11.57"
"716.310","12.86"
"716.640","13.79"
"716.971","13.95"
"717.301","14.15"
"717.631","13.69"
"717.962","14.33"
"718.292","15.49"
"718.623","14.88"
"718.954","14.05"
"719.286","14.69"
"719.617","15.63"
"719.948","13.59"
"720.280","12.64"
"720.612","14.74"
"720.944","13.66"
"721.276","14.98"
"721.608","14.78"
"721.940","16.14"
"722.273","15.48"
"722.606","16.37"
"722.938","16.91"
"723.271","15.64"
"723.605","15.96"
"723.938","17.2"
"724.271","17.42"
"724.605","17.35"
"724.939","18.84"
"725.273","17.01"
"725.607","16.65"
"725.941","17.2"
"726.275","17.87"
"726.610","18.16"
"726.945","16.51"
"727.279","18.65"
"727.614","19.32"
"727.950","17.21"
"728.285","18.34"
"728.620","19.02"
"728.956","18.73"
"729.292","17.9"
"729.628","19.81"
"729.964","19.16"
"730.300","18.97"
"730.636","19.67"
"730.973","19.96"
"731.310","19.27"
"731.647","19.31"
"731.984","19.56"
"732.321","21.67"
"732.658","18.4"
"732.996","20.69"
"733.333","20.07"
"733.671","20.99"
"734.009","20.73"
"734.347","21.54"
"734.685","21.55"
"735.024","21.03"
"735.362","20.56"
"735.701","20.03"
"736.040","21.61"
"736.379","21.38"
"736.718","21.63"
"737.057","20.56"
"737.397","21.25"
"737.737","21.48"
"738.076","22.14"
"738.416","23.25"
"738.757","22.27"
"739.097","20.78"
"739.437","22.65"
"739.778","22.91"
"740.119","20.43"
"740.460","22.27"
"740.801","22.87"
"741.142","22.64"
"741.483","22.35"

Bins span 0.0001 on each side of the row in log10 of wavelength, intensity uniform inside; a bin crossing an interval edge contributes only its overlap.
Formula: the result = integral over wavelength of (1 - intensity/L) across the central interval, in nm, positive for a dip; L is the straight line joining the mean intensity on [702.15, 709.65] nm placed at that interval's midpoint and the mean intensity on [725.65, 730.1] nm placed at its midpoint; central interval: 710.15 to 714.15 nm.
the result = 0.934 nm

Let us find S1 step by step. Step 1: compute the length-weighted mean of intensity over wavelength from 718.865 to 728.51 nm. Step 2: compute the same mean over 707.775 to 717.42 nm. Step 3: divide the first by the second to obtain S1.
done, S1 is 1.23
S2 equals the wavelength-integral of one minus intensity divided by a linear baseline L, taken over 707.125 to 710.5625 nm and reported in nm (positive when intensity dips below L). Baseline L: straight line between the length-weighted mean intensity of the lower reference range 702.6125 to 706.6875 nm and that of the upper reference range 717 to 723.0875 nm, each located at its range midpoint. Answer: 0.55 nm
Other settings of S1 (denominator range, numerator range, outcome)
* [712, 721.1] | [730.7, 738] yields 1.55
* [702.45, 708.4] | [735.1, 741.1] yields 1.26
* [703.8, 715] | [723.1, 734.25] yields 1.27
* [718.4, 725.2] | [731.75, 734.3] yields 1.31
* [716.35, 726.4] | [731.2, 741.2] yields 1.37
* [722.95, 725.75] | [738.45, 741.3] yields 1.30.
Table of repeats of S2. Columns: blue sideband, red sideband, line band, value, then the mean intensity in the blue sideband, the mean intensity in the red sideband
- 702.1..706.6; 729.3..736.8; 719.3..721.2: 0.50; 17.8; 20.3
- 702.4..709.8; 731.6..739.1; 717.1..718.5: 0.30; 16.5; 21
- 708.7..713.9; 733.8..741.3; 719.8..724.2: 0.36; 13.2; 21.6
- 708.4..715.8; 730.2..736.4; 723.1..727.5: 0.08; 13.1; 20.4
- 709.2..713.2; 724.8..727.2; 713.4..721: 0.82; 13.4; 17.5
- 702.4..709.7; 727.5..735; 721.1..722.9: 0.28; 16.6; 19.7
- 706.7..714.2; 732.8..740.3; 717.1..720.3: 0.35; 13.8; 21.3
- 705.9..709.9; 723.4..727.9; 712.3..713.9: 0.42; 14.9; 17.5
